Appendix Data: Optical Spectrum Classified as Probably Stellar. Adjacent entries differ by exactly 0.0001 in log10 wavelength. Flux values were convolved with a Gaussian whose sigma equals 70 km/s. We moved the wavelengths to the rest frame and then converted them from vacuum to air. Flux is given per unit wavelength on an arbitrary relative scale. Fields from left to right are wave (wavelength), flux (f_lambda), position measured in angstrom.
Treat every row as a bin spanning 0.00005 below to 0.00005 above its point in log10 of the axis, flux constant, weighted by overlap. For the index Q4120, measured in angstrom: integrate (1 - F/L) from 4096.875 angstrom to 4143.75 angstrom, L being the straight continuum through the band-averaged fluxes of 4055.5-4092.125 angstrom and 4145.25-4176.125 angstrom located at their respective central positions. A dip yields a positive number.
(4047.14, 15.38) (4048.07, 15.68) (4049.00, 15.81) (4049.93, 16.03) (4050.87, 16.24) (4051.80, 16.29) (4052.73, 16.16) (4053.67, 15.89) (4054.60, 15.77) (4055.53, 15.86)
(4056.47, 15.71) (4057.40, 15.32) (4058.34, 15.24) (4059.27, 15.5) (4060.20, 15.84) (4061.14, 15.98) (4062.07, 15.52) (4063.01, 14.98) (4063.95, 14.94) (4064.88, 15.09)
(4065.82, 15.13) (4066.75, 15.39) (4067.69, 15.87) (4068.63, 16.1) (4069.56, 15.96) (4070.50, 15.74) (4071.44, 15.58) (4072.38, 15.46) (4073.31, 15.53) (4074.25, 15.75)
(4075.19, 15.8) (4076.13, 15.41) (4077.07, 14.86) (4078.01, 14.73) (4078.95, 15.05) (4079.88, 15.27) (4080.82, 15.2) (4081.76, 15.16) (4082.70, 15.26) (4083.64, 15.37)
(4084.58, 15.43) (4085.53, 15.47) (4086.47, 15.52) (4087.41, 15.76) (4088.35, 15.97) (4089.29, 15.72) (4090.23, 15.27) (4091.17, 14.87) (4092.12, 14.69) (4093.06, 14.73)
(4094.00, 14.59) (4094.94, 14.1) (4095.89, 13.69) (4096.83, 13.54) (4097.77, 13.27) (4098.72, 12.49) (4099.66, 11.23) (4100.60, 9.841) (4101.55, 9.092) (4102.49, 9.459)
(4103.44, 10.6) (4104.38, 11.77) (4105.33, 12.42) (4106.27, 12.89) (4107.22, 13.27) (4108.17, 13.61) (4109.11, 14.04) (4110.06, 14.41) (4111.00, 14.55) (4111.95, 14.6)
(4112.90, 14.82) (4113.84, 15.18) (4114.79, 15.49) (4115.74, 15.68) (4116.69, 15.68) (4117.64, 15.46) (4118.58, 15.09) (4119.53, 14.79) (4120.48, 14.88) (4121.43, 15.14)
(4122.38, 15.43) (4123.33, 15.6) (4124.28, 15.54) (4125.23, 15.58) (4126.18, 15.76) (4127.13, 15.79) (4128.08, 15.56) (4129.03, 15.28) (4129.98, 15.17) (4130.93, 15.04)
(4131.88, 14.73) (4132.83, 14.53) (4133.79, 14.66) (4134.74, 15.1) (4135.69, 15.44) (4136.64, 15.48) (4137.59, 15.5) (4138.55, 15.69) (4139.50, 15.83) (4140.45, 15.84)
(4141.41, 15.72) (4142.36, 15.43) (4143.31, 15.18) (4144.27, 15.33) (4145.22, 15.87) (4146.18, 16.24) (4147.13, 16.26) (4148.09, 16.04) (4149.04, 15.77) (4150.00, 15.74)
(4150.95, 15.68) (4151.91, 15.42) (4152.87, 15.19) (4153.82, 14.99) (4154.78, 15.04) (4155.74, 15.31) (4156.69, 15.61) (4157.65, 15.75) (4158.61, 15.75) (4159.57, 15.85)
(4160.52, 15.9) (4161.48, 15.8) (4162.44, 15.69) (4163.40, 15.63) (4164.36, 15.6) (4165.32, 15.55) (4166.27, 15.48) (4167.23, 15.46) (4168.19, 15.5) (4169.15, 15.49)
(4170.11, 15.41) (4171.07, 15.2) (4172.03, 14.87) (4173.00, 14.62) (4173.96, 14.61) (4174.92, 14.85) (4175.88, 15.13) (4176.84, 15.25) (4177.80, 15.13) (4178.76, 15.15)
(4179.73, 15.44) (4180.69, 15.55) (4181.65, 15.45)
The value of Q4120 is 3.36 angstrom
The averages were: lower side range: 15.4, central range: 14.4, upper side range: 15.5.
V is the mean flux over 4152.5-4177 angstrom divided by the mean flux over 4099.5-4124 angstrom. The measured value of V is 1.12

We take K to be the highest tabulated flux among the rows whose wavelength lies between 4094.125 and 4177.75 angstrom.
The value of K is 16.26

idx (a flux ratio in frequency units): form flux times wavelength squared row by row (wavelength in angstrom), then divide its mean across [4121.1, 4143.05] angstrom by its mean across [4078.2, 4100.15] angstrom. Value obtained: 1.07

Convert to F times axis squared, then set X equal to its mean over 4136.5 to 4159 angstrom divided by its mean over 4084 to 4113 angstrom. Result 1.2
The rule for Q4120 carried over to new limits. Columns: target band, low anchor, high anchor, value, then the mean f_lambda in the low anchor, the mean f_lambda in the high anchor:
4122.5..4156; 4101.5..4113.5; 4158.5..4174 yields -2.8 angstrom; 12.9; 15.5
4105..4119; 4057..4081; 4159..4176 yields 0.8 angstrom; 15.4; 15.4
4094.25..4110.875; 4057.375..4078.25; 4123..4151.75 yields 3.3 angstrom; 15.5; 15.5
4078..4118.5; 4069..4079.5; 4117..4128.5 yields 3.5 angstrom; 15.5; 15.4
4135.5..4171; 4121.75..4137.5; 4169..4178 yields -1.0 angstrom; 15.3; 15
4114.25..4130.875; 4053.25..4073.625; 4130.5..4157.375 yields 0.1 angstrom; 15.6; 15.5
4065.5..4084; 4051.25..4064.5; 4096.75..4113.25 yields -1.2 angstrom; 15.6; 12.5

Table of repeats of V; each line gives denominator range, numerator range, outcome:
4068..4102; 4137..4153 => 1.07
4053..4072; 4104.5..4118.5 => 0.92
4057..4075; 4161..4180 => 0.98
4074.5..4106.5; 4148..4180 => 1.10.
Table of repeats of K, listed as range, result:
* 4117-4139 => 15.79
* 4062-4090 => 16.1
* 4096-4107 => 13.54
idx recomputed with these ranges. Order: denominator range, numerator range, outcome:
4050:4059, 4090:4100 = 0.89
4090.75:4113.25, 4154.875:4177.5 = 1.22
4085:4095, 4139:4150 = 1.07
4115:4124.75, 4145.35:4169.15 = 1.04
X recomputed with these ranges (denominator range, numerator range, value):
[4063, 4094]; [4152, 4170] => 1.05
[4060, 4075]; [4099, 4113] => 0.81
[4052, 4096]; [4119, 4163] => 1.04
